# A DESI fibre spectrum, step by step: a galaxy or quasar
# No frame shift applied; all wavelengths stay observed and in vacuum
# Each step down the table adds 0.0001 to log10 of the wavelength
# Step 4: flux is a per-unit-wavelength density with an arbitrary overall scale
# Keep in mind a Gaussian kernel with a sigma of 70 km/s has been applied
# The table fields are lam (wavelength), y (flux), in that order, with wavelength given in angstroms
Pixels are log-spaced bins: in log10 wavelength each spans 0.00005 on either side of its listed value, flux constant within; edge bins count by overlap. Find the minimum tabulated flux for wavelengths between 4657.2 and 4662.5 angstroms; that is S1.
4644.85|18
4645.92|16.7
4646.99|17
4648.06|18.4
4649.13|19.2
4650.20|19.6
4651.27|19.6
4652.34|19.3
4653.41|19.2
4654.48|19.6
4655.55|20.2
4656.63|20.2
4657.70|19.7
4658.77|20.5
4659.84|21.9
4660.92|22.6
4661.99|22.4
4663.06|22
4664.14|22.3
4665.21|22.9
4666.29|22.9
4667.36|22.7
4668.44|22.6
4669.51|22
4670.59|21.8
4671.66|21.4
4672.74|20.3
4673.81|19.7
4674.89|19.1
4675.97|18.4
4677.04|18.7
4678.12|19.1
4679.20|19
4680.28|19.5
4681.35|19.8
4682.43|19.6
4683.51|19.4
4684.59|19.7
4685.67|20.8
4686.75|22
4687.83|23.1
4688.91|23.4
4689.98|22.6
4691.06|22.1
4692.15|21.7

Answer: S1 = 19.7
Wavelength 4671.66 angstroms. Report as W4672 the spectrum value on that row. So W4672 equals 21.4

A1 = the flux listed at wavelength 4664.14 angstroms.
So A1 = 22.3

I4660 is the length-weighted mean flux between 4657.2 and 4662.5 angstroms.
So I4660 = 21.4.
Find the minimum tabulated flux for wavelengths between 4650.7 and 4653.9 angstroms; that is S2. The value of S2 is 19.2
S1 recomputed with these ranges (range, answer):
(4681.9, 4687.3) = 19.4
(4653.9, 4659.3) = 19.6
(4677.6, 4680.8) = 19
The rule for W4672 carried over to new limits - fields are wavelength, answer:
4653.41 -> 19.2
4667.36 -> 22.7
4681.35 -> 19.8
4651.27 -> 19.6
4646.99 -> 17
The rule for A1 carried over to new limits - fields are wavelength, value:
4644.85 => 18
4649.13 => 19.2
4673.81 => 19.7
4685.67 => 20.8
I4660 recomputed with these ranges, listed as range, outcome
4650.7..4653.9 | 19.4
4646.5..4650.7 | 18.6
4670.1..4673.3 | 21.2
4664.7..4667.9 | 22.8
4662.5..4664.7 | 22.2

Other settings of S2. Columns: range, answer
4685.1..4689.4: 20.8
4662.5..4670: 22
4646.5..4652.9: 17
